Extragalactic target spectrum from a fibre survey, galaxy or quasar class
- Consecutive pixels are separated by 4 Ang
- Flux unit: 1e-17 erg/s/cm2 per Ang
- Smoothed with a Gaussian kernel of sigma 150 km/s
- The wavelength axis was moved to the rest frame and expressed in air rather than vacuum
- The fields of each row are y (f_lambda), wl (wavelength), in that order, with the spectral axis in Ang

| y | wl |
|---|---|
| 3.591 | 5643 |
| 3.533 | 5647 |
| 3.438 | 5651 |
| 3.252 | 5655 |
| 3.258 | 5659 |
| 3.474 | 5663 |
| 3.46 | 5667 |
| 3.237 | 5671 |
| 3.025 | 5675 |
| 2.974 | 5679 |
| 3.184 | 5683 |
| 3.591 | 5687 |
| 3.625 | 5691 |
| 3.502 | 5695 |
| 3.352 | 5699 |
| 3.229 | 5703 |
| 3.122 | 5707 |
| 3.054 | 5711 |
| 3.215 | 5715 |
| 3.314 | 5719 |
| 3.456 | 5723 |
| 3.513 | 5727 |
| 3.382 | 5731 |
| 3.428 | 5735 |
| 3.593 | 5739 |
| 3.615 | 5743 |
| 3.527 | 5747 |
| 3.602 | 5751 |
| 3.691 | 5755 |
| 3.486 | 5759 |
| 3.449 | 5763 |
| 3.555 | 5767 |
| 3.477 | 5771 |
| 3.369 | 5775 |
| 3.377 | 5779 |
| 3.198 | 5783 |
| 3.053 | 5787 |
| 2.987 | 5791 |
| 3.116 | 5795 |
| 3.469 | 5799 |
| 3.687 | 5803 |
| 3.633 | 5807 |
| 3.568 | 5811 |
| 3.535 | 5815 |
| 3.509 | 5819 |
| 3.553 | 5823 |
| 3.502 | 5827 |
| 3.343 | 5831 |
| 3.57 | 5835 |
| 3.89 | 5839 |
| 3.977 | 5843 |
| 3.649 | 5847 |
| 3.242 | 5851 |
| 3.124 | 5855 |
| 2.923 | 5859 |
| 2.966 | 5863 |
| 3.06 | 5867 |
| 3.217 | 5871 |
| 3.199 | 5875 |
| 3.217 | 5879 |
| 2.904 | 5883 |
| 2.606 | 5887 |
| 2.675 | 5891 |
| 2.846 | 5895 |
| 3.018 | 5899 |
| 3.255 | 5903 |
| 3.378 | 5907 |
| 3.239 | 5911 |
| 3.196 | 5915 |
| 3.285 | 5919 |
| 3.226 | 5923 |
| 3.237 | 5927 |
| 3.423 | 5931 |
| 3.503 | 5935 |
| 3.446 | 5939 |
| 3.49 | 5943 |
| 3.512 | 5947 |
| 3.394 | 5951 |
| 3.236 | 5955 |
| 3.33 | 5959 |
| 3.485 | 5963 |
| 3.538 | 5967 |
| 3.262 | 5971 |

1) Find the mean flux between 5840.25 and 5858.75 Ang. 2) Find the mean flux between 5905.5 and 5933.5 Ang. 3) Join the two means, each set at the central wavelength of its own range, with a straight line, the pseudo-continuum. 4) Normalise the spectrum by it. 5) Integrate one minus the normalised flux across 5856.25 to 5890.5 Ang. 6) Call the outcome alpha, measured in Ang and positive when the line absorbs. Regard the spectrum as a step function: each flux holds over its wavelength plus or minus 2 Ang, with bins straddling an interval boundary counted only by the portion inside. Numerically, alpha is 4.0 Ang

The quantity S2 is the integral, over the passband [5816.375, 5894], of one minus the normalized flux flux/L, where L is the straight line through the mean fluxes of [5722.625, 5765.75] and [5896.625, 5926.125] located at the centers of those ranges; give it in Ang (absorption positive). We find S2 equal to 1.4 Ang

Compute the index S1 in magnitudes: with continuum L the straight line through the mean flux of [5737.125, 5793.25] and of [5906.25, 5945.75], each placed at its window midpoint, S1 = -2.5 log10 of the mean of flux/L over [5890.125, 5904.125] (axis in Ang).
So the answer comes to 0.140 mag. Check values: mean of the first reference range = 3.43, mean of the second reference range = 3.34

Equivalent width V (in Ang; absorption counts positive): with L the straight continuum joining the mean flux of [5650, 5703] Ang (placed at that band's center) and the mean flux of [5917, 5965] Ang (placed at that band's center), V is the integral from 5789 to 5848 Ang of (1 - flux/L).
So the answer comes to -3.04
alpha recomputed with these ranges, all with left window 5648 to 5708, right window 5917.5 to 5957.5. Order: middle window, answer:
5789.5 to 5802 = 0.40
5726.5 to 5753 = -1.50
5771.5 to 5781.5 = -0.11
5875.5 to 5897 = 3.14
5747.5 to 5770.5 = -1.45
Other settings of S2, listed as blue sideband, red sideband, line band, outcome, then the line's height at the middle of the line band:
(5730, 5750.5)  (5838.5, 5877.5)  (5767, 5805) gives 1.32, 3.44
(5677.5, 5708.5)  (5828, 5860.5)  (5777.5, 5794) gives 1.32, 3.42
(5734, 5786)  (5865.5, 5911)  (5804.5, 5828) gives -1.90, 3.29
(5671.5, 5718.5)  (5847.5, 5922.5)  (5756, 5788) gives -1.98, 3.19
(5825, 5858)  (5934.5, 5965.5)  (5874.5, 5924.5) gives 5.64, 3.47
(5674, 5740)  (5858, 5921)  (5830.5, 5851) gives -3.49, 3.13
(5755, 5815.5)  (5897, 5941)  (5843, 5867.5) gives 0.82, 3.34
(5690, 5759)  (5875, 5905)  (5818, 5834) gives -1.78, 3.13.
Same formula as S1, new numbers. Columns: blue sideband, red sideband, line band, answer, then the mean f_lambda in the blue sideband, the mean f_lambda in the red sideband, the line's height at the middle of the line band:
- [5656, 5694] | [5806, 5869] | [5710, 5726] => 0.02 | 3.32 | 3.44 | 3.35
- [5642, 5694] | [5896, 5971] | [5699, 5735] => 0.02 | 3.36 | 3.34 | 3.35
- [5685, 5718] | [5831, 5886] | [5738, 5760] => -0.08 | 3.34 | 3.29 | 3.32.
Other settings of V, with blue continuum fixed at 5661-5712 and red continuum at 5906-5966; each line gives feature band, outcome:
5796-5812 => -1.12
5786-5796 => 0.84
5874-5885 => 0.82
